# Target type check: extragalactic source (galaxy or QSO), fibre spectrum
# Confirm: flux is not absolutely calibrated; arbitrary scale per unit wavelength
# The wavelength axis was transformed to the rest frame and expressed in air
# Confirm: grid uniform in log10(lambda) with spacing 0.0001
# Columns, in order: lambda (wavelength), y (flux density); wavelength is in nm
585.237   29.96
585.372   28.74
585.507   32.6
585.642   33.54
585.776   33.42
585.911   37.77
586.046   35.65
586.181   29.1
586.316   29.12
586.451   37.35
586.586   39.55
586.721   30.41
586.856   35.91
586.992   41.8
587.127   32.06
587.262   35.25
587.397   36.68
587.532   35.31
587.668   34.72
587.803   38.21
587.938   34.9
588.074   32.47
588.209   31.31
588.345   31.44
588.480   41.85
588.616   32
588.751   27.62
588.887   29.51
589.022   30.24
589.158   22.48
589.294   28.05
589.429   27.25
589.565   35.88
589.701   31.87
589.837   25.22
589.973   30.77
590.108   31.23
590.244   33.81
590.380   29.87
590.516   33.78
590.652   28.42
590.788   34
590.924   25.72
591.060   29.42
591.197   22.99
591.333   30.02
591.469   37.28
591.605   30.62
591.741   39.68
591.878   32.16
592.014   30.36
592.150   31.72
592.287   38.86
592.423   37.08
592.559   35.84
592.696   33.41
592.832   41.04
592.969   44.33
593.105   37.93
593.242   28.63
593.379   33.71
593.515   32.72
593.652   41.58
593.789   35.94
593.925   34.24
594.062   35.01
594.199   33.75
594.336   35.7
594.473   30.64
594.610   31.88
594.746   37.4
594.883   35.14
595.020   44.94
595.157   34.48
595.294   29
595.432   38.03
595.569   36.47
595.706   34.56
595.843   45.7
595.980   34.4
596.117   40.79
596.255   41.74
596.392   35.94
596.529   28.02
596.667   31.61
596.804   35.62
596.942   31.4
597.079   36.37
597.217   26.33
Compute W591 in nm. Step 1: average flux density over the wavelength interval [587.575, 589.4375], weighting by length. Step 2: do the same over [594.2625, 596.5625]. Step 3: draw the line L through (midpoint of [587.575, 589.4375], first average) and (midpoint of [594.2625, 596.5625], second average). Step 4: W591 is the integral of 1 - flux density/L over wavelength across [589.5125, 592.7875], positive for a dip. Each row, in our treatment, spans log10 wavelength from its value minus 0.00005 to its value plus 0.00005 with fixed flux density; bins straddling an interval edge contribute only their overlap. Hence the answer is 0.13 nm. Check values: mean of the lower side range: 31.8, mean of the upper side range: 36.3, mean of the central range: 32.1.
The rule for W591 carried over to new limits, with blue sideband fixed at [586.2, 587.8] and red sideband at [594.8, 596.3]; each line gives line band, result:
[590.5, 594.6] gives 0.329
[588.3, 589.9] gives 0.247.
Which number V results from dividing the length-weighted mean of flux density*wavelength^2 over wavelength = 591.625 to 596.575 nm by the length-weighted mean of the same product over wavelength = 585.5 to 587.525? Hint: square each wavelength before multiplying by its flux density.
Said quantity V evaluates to 1.06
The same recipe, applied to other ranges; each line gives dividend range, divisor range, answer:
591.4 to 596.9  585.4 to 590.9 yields 1.11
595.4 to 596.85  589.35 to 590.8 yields 1.21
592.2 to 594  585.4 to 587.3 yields 1.09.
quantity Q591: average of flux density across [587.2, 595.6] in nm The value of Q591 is 33.4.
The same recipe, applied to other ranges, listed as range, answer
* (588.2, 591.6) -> 30.5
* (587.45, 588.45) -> 34.4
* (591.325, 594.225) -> 35.4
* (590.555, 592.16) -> 31.1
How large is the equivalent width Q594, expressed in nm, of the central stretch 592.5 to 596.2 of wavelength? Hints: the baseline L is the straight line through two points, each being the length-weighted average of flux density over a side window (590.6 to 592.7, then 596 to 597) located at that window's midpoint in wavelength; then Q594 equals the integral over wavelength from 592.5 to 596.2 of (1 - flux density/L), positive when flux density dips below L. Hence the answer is -0.26 nm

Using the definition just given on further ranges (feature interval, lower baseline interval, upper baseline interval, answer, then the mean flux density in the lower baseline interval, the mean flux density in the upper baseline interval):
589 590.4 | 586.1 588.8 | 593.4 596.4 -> 0.213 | 34.4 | 36.3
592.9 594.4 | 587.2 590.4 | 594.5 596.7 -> -0.033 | 32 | 36.2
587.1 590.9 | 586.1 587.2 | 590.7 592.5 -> 0.170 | 34.4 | 32.3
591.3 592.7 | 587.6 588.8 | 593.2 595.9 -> 0.018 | 33.9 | 35.5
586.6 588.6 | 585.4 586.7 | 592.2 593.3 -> -0.030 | 33.9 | 37.1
